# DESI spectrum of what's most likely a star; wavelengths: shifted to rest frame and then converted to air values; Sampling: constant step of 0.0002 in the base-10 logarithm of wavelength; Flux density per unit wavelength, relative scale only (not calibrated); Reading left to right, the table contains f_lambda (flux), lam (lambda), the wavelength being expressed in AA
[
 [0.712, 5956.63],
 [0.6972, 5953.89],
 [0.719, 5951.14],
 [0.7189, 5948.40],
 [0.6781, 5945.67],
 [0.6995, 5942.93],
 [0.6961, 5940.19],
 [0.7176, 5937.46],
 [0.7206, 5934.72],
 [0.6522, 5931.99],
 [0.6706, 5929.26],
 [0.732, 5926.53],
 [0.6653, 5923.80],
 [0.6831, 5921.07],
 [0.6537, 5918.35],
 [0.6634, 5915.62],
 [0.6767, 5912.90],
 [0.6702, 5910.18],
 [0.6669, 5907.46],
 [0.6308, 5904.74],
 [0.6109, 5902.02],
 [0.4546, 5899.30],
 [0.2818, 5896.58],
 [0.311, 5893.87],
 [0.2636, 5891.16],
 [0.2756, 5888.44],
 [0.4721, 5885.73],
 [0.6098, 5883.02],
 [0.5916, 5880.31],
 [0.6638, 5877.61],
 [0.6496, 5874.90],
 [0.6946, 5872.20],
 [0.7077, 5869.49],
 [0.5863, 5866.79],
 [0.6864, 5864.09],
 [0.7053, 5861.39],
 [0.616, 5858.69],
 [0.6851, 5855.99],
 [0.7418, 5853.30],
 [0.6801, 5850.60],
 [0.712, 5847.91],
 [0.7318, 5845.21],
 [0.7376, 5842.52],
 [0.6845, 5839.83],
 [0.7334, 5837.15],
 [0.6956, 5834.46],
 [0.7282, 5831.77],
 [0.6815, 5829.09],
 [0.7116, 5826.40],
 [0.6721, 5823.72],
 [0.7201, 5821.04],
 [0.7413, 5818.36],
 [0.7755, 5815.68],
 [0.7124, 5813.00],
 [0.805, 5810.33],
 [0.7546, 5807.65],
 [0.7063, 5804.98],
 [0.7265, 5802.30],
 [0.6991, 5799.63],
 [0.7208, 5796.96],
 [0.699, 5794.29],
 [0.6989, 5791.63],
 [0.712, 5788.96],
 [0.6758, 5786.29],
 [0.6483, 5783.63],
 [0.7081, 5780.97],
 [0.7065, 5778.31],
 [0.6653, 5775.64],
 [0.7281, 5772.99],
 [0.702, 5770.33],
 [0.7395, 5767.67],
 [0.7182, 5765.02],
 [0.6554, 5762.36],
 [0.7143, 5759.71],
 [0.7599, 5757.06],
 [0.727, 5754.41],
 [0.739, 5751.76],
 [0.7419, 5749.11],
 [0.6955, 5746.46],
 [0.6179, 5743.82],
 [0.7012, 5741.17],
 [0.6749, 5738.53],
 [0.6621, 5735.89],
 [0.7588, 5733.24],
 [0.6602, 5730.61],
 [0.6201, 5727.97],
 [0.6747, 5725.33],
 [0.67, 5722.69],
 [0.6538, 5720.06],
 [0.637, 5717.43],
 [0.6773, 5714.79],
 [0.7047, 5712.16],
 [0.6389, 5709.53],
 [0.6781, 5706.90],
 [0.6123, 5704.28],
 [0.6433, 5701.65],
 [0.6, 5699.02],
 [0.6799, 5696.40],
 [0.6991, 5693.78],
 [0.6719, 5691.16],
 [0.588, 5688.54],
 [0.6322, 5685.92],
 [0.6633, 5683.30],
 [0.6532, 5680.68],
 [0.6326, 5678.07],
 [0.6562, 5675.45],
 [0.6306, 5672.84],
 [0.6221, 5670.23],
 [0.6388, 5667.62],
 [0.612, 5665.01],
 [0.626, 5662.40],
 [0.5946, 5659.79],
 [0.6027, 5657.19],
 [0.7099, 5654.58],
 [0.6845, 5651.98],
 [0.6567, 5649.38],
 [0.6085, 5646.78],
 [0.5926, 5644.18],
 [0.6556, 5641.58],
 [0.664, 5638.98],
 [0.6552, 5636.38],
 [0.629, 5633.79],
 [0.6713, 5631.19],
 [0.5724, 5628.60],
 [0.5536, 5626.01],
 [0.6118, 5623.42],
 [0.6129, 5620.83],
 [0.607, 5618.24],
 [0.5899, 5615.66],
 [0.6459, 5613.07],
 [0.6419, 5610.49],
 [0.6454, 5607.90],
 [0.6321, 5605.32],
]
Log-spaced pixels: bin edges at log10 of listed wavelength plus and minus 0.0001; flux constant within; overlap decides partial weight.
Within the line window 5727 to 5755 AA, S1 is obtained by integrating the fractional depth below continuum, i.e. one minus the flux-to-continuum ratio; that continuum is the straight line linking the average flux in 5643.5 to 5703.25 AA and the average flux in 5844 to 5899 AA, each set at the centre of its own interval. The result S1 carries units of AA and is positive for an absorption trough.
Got -3.2 AA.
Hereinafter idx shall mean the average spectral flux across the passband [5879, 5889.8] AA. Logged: 0.487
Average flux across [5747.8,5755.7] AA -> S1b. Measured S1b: 0.736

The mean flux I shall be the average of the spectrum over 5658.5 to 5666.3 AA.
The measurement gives 0.611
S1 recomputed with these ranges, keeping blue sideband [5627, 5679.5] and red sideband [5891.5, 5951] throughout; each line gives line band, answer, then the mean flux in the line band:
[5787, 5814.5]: -4.0 AA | 0.723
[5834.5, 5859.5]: -3.0 AA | 0.704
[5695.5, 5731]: -1.1 AA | 0.653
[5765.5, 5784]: -2.1 AA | 0.703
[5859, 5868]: -0.4 AA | 0.655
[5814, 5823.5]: -1.6 AA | 0.736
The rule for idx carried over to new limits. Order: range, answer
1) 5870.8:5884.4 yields 0.642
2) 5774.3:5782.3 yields 0.694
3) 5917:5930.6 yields 0.681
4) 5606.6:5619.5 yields 0.626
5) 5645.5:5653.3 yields 0.651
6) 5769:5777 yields 0.698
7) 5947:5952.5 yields 0.72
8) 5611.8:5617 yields 0.618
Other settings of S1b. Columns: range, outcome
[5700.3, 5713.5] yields 0.655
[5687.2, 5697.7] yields 0.66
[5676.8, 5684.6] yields 0.65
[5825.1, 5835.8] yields 0.704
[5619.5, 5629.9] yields 0.588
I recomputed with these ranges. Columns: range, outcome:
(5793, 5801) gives 0.706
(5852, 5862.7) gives 0.687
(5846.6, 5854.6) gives 0.711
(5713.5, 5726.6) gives 0.662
